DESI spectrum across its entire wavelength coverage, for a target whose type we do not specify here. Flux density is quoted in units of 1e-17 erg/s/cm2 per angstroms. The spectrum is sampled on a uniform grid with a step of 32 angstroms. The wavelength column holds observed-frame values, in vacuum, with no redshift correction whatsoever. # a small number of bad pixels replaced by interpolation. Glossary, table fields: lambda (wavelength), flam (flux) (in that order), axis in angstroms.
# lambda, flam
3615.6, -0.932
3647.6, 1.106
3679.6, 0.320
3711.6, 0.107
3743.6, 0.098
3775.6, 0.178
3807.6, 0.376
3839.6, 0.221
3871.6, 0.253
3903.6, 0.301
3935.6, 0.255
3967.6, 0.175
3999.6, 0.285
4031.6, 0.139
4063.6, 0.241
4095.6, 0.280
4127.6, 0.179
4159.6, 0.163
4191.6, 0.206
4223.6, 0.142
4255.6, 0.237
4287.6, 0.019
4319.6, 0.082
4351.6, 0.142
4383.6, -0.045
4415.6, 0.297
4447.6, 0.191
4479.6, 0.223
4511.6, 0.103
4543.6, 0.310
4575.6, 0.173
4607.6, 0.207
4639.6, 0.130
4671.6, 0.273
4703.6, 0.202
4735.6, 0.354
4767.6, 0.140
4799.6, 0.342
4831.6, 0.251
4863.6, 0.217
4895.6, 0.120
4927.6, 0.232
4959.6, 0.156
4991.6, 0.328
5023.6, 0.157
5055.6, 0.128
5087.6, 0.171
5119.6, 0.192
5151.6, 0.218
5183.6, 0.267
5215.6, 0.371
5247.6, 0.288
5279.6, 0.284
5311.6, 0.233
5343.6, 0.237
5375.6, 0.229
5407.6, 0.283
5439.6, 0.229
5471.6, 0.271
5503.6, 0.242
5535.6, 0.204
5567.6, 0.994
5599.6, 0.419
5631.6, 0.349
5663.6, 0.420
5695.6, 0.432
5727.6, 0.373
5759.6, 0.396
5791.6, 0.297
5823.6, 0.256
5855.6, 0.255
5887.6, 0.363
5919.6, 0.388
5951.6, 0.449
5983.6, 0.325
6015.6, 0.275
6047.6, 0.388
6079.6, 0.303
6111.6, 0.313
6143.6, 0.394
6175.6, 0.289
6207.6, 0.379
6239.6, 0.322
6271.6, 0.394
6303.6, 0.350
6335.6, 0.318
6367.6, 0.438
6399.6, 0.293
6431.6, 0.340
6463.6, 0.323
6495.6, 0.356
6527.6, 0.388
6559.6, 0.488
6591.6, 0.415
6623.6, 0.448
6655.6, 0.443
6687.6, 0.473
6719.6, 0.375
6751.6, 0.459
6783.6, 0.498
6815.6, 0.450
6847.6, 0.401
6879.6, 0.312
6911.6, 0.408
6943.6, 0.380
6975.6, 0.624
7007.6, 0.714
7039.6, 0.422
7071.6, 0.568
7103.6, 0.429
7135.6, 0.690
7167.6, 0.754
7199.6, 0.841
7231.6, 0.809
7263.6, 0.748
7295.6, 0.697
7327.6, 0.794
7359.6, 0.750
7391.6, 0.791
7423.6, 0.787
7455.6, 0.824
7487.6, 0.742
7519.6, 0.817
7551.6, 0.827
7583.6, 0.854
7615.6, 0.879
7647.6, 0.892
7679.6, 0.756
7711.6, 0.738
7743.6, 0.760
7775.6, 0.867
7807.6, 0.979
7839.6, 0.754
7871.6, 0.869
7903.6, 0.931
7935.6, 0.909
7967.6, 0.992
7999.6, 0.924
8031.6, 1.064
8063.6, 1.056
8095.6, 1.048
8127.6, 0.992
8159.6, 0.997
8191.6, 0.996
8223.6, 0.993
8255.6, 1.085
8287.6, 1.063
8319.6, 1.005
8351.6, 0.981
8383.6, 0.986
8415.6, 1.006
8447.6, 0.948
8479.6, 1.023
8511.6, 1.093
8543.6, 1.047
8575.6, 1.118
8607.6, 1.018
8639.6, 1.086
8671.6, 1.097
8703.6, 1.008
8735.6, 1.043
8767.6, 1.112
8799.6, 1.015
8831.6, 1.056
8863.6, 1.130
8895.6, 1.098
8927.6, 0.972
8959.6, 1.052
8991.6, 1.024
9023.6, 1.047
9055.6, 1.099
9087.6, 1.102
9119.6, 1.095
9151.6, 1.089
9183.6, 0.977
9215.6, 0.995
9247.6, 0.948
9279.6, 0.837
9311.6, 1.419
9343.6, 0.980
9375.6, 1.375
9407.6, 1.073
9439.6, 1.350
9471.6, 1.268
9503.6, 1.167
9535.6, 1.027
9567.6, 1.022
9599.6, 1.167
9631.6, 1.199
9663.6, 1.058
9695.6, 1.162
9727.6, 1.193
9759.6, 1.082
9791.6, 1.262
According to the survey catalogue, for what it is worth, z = 0.79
